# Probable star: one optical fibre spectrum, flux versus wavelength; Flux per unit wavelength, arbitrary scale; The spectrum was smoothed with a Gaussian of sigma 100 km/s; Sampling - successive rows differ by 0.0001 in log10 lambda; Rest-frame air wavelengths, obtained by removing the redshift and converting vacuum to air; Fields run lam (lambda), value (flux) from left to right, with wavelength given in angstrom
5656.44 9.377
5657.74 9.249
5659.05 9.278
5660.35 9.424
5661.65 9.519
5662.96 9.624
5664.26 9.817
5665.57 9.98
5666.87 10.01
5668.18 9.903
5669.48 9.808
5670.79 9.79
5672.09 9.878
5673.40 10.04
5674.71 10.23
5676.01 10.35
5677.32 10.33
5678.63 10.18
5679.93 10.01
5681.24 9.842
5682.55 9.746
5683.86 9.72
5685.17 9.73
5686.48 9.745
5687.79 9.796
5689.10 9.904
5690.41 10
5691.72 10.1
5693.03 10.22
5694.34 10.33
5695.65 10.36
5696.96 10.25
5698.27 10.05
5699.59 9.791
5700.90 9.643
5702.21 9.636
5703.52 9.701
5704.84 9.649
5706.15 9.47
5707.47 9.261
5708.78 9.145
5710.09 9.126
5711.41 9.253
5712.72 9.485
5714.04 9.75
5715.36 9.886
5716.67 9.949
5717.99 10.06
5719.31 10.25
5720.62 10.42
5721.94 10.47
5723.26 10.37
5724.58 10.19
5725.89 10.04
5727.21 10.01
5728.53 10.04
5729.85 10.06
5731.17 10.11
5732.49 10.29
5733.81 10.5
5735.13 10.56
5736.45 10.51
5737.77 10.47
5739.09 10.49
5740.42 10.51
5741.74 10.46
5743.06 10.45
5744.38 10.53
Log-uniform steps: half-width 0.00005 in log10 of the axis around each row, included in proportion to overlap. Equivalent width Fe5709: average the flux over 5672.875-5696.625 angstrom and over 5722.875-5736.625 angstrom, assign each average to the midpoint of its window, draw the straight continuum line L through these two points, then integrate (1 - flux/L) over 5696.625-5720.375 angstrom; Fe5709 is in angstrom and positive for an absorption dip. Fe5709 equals 1.06 angstrom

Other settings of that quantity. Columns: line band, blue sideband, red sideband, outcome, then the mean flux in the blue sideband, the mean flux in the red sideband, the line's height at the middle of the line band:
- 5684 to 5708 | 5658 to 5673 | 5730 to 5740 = 0.35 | 9.72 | 10.4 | 10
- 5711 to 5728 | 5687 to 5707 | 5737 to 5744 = 0.31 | 9.92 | 10.5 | 10.2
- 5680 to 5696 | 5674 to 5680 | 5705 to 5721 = 0.18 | 10.2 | 9.66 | 10.1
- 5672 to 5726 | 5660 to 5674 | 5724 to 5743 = 0.72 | 9.81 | 10.3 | 10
